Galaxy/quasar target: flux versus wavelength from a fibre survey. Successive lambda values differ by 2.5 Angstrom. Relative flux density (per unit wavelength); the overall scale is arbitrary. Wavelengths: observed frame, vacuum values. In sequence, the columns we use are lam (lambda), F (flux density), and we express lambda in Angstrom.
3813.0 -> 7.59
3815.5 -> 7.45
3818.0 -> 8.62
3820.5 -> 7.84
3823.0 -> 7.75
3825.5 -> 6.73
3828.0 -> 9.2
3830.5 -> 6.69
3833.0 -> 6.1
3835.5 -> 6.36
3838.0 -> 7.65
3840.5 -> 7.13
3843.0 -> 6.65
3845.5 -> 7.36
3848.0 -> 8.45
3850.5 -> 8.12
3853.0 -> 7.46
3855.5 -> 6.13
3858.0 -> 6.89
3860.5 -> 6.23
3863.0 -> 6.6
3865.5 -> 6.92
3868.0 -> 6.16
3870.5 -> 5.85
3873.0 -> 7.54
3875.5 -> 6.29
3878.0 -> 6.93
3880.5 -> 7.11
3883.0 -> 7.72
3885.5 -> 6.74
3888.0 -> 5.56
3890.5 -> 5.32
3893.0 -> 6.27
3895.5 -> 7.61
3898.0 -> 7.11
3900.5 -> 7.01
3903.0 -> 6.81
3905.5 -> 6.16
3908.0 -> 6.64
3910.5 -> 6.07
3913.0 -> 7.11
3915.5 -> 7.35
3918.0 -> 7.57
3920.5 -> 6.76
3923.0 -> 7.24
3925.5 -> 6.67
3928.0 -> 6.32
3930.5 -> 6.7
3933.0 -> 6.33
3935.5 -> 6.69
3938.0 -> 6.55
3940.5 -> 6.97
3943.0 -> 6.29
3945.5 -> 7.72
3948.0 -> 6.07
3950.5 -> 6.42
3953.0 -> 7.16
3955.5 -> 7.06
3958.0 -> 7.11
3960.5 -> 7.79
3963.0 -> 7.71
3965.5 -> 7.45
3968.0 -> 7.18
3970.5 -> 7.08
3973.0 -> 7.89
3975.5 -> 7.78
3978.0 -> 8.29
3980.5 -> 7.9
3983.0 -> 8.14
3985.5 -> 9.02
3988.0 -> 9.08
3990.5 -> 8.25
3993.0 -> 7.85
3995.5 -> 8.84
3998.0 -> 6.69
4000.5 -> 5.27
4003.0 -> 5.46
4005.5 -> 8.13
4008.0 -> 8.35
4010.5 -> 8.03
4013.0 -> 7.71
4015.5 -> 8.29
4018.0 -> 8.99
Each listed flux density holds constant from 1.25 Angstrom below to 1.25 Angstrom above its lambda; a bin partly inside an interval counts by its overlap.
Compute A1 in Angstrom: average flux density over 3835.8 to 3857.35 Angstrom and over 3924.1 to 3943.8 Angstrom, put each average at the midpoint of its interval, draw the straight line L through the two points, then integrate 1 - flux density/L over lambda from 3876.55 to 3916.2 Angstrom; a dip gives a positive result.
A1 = 1.0 Angstrom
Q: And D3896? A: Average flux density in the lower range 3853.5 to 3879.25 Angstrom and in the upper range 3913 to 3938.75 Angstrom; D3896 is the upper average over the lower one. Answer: 1.04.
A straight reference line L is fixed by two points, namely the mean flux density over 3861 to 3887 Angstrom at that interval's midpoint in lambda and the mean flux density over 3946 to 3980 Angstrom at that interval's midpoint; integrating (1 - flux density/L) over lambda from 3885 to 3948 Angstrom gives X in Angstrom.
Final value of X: 3.1 Angstrom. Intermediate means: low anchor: 6.76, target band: 6.69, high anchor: 7.33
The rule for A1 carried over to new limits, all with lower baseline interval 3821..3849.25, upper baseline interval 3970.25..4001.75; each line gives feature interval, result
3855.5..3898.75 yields 4.9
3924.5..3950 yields 3.5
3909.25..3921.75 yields 1.0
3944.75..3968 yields 1.8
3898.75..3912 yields 1.7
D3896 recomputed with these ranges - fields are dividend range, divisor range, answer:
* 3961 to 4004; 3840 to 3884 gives 1.10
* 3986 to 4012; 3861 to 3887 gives 1.13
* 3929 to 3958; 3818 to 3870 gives 0.94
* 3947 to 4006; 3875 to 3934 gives 1.11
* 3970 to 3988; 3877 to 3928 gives 1.20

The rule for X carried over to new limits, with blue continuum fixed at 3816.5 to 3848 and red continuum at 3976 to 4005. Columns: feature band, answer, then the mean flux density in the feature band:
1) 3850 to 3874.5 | 2.3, 6.74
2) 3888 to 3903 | 1.9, 6.58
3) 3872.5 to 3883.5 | 0.6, 7.05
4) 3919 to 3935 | 1.9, 6.69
